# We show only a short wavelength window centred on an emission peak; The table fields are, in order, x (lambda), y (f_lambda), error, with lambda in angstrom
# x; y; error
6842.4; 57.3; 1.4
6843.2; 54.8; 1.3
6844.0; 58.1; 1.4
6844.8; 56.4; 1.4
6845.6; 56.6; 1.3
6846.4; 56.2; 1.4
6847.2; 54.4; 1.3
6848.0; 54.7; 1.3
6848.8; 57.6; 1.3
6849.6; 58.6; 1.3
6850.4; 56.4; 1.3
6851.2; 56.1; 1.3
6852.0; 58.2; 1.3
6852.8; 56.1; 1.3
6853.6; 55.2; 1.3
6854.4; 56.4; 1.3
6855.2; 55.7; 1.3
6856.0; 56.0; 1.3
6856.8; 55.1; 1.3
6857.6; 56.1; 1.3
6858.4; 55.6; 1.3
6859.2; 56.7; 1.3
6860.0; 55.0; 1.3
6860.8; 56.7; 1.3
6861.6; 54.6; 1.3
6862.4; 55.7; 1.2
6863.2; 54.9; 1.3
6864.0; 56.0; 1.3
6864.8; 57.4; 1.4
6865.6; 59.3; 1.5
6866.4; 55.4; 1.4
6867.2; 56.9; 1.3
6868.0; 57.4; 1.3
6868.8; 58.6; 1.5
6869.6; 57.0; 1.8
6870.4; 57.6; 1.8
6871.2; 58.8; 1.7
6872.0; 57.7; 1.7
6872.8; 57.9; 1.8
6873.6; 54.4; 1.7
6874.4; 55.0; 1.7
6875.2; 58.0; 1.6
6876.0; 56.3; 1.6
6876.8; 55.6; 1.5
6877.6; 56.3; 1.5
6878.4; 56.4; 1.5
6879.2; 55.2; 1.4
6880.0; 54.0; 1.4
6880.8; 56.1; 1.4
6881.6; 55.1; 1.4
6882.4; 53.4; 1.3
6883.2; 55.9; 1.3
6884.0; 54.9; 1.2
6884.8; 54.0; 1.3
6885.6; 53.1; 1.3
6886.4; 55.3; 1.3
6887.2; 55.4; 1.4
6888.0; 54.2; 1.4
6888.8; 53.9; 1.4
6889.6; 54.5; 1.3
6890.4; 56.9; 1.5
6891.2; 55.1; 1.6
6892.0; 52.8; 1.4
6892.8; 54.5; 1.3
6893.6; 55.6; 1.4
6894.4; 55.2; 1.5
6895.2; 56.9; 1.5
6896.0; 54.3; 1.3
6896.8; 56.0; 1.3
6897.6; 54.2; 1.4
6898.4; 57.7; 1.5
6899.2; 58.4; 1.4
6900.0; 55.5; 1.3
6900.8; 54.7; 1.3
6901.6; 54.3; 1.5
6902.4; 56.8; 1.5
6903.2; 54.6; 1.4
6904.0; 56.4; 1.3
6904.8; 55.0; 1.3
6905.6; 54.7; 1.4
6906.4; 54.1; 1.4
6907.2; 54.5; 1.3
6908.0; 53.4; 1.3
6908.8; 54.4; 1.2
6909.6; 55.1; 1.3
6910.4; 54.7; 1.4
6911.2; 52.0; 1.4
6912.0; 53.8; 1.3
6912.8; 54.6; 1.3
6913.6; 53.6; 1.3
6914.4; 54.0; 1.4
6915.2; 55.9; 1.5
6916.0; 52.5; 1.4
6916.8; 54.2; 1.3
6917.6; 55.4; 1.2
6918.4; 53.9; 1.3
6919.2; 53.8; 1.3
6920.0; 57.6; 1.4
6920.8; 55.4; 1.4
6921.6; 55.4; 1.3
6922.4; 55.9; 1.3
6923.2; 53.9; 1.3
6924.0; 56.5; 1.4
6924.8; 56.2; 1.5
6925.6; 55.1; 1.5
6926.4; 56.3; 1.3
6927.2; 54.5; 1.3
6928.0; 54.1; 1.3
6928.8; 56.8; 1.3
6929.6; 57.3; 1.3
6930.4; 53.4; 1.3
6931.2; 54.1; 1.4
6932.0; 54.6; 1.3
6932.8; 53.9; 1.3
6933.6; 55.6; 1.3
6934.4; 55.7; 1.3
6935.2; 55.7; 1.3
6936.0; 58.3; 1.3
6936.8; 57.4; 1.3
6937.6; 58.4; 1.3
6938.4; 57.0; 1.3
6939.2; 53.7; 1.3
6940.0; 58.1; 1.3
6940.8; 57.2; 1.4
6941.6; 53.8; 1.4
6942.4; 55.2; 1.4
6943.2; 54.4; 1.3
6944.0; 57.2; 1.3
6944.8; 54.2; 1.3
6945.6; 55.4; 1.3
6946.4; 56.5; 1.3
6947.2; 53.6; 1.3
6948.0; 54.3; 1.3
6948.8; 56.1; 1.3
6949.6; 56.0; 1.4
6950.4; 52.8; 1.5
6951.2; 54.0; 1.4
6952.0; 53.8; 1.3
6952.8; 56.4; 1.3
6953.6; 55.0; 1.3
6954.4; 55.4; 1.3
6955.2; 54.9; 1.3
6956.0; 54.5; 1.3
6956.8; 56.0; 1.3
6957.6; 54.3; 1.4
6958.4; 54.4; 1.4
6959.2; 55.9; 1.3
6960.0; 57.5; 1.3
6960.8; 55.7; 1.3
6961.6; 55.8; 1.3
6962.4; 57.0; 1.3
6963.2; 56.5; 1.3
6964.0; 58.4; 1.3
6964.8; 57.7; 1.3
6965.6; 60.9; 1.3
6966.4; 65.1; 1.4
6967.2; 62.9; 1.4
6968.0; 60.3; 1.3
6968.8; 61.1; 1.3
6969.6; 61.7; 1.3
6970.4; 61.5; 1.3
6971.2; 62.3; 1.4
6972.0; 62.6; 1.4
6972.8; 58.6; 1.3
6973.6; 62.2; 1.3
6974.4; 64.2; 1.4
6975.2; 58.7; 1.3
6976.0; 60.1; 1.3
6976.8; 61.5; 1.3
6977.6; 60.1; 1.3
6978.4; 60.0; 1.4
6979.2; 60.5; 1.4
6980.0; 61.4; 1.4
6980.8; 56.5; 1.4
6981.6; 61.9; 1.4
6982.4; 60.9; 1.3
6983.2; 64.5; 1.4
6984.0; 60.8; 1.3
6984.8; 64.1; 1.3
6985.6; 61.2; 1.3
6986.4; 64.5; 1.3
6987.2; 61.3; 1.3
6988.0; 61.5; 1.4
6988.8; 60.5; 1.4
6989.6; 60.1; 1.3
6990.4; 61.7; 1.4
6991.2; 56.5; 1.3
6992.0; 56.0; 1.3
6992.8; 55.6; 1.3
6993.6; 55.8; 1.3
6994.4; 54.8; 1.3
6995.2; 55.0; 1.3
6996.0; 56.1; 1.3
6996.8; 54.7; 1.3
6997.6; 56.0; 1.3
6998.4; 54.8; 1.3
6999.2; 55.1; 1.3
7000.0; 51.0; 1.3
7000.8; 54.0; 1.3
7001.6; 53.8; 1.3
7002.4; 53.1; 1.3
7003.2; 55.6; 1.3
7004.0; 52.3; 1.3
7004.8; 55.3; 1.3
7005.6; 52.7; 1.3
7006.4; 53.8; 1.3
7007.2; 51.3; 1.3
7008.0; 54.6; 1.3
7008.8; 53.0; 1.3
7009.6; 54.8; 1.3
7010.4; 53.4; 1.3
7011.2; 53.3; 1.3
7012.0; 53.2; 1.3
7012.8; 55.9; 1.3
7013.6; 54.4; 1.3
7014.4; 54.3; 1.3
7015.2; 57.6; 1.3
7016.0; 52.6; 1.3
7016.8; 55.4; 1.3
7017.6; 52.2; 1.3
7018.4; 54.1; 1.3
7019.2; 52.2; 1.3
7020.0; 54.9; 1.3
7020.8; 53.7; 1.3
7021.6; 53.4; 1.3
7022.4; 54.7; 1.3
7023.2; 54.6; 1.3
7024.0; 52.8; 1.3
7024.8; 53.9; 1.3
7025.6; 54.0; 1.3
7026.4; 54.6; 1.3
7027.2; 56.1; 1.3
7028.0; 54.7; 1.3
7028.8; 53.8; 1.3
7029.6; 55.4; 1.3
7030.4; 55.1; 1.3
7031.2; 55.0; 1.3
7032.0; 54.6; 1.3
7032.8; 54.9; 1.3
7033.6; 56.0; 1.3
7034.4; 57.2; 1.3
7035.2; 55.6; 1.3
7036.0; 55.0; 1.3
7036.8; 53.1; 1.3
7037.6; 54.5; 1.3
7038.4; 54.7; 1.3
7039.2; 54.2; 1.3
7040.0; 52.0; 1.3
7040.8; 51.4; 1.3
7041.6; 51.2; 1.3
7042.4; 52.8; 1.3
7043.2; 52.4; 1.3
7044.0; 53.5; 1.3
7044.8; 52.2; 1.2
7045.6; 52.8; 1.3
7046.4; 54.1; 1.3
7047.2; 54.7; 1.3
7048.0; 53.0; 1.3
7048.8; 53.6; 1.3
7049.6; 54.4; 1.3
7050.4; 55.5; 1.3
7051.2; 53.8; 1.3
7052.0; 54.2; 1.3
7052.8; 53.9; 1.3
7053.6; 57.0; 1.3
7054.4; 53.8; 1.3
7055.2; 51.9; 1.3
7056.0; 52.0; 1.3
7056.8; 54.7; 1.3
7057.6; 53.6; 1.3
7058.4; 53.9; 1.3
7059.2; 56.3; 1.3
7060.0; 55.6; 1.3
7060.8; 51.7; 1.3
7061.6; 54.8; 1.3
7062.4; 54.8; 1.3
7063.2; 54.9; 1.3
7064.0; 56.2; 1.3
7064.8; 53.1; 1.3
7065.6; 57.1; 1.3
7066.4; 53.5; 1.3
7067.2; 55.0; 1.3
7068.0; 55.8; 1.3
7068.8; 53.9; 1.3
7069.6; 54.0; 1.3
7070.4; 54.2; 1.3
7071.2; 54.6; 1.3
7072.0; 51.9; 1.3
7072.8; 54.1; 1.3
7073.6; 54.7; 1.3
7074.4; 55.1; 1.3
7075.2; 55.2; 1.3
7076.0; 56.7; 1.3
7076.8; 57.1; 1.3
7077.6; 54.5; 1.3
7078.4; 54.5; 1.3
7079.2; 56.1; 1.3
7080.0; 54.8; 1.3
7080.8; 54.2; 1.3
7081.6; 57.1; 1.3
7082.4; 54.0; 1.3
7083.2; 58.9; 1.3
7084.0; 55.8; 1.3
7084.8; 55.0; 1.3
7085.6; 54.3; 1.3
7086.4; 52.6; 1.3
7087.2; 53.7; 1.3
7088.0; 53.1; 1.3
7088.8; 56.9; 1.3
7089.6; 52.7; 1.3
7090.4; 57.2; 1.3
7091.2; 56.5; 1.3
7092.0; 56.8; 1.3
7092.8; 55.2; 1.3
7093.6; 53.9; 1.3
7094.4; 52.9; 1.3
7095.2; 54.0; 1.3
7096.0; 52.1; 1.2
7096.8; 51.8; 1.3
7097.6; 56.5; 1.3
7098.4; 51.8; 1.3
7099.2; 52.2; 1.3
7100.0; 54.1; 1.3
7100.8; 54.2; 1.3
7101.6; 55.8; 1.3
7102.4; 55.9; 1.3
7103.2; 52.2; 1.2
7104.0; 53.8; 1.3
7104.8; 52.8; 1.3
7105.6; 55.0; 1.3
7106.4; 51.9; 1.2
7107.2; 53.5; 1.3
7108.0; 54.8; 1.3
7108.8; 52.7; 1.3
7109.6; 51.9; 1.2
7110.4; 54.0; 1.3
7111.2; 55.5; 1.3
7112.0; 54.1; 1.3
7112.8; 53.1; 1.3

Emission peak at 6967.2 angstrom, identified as [S II]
